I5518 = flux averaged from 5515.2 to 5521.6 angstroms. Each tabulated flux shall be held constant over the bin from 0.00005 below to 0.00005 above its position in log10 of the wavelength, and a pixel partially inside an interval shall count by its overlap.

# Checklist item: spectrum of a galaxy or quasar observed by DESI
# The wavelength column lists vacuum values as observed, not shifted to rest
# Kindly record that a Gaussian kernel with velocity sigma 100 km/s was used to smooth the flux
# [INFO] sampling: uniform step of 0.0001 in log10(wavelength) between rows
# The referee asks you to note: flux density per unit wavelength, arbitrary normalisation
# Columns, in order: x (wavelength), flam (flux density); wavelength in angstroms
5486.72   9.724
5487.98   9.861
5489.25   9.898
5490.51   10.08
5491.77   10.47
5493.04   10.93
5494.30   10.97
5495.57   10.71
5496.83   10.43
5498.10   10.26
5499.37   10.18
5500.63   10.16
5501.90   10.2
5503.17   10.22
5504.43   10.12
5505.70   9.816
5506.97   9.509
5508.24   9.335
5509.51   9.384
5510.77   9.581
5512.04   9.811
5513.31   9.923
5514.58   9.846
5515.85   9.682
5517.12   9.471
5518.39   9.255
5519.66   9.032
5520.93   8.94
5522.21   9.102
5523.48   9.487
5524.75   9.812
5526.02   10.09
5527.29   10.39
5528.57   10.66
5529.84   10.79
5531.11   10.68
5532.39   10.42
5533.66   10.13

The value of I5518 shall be 9.27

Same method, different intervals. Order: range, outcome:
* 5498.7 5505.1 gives 10.2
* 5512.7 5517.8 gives 9.73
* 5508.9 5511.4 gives 9.52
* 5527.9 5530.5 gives 10.7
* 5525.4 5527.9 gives 10.2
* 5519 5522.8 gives 9.01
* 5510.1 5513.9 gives 9.78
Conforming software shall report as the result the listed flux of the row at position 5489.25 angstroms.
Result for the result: 9.898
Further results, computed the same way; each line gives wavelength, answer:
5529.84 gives 10.79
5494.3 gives 10.97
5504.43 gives 10.12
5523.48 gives 9.487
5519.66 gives 9.032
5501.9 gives 10.2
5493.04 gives 10.93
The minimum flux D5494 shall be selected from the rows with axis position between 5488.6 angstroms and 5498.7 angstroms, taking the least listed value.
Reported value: 9.898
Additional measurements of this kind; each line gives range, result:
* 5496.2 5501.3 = 10.16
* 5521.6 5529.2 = 9.102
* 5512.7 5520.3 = 9.032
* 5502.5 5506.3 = 9.816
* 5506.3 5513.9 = 9.335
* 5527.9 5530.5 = 10.66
